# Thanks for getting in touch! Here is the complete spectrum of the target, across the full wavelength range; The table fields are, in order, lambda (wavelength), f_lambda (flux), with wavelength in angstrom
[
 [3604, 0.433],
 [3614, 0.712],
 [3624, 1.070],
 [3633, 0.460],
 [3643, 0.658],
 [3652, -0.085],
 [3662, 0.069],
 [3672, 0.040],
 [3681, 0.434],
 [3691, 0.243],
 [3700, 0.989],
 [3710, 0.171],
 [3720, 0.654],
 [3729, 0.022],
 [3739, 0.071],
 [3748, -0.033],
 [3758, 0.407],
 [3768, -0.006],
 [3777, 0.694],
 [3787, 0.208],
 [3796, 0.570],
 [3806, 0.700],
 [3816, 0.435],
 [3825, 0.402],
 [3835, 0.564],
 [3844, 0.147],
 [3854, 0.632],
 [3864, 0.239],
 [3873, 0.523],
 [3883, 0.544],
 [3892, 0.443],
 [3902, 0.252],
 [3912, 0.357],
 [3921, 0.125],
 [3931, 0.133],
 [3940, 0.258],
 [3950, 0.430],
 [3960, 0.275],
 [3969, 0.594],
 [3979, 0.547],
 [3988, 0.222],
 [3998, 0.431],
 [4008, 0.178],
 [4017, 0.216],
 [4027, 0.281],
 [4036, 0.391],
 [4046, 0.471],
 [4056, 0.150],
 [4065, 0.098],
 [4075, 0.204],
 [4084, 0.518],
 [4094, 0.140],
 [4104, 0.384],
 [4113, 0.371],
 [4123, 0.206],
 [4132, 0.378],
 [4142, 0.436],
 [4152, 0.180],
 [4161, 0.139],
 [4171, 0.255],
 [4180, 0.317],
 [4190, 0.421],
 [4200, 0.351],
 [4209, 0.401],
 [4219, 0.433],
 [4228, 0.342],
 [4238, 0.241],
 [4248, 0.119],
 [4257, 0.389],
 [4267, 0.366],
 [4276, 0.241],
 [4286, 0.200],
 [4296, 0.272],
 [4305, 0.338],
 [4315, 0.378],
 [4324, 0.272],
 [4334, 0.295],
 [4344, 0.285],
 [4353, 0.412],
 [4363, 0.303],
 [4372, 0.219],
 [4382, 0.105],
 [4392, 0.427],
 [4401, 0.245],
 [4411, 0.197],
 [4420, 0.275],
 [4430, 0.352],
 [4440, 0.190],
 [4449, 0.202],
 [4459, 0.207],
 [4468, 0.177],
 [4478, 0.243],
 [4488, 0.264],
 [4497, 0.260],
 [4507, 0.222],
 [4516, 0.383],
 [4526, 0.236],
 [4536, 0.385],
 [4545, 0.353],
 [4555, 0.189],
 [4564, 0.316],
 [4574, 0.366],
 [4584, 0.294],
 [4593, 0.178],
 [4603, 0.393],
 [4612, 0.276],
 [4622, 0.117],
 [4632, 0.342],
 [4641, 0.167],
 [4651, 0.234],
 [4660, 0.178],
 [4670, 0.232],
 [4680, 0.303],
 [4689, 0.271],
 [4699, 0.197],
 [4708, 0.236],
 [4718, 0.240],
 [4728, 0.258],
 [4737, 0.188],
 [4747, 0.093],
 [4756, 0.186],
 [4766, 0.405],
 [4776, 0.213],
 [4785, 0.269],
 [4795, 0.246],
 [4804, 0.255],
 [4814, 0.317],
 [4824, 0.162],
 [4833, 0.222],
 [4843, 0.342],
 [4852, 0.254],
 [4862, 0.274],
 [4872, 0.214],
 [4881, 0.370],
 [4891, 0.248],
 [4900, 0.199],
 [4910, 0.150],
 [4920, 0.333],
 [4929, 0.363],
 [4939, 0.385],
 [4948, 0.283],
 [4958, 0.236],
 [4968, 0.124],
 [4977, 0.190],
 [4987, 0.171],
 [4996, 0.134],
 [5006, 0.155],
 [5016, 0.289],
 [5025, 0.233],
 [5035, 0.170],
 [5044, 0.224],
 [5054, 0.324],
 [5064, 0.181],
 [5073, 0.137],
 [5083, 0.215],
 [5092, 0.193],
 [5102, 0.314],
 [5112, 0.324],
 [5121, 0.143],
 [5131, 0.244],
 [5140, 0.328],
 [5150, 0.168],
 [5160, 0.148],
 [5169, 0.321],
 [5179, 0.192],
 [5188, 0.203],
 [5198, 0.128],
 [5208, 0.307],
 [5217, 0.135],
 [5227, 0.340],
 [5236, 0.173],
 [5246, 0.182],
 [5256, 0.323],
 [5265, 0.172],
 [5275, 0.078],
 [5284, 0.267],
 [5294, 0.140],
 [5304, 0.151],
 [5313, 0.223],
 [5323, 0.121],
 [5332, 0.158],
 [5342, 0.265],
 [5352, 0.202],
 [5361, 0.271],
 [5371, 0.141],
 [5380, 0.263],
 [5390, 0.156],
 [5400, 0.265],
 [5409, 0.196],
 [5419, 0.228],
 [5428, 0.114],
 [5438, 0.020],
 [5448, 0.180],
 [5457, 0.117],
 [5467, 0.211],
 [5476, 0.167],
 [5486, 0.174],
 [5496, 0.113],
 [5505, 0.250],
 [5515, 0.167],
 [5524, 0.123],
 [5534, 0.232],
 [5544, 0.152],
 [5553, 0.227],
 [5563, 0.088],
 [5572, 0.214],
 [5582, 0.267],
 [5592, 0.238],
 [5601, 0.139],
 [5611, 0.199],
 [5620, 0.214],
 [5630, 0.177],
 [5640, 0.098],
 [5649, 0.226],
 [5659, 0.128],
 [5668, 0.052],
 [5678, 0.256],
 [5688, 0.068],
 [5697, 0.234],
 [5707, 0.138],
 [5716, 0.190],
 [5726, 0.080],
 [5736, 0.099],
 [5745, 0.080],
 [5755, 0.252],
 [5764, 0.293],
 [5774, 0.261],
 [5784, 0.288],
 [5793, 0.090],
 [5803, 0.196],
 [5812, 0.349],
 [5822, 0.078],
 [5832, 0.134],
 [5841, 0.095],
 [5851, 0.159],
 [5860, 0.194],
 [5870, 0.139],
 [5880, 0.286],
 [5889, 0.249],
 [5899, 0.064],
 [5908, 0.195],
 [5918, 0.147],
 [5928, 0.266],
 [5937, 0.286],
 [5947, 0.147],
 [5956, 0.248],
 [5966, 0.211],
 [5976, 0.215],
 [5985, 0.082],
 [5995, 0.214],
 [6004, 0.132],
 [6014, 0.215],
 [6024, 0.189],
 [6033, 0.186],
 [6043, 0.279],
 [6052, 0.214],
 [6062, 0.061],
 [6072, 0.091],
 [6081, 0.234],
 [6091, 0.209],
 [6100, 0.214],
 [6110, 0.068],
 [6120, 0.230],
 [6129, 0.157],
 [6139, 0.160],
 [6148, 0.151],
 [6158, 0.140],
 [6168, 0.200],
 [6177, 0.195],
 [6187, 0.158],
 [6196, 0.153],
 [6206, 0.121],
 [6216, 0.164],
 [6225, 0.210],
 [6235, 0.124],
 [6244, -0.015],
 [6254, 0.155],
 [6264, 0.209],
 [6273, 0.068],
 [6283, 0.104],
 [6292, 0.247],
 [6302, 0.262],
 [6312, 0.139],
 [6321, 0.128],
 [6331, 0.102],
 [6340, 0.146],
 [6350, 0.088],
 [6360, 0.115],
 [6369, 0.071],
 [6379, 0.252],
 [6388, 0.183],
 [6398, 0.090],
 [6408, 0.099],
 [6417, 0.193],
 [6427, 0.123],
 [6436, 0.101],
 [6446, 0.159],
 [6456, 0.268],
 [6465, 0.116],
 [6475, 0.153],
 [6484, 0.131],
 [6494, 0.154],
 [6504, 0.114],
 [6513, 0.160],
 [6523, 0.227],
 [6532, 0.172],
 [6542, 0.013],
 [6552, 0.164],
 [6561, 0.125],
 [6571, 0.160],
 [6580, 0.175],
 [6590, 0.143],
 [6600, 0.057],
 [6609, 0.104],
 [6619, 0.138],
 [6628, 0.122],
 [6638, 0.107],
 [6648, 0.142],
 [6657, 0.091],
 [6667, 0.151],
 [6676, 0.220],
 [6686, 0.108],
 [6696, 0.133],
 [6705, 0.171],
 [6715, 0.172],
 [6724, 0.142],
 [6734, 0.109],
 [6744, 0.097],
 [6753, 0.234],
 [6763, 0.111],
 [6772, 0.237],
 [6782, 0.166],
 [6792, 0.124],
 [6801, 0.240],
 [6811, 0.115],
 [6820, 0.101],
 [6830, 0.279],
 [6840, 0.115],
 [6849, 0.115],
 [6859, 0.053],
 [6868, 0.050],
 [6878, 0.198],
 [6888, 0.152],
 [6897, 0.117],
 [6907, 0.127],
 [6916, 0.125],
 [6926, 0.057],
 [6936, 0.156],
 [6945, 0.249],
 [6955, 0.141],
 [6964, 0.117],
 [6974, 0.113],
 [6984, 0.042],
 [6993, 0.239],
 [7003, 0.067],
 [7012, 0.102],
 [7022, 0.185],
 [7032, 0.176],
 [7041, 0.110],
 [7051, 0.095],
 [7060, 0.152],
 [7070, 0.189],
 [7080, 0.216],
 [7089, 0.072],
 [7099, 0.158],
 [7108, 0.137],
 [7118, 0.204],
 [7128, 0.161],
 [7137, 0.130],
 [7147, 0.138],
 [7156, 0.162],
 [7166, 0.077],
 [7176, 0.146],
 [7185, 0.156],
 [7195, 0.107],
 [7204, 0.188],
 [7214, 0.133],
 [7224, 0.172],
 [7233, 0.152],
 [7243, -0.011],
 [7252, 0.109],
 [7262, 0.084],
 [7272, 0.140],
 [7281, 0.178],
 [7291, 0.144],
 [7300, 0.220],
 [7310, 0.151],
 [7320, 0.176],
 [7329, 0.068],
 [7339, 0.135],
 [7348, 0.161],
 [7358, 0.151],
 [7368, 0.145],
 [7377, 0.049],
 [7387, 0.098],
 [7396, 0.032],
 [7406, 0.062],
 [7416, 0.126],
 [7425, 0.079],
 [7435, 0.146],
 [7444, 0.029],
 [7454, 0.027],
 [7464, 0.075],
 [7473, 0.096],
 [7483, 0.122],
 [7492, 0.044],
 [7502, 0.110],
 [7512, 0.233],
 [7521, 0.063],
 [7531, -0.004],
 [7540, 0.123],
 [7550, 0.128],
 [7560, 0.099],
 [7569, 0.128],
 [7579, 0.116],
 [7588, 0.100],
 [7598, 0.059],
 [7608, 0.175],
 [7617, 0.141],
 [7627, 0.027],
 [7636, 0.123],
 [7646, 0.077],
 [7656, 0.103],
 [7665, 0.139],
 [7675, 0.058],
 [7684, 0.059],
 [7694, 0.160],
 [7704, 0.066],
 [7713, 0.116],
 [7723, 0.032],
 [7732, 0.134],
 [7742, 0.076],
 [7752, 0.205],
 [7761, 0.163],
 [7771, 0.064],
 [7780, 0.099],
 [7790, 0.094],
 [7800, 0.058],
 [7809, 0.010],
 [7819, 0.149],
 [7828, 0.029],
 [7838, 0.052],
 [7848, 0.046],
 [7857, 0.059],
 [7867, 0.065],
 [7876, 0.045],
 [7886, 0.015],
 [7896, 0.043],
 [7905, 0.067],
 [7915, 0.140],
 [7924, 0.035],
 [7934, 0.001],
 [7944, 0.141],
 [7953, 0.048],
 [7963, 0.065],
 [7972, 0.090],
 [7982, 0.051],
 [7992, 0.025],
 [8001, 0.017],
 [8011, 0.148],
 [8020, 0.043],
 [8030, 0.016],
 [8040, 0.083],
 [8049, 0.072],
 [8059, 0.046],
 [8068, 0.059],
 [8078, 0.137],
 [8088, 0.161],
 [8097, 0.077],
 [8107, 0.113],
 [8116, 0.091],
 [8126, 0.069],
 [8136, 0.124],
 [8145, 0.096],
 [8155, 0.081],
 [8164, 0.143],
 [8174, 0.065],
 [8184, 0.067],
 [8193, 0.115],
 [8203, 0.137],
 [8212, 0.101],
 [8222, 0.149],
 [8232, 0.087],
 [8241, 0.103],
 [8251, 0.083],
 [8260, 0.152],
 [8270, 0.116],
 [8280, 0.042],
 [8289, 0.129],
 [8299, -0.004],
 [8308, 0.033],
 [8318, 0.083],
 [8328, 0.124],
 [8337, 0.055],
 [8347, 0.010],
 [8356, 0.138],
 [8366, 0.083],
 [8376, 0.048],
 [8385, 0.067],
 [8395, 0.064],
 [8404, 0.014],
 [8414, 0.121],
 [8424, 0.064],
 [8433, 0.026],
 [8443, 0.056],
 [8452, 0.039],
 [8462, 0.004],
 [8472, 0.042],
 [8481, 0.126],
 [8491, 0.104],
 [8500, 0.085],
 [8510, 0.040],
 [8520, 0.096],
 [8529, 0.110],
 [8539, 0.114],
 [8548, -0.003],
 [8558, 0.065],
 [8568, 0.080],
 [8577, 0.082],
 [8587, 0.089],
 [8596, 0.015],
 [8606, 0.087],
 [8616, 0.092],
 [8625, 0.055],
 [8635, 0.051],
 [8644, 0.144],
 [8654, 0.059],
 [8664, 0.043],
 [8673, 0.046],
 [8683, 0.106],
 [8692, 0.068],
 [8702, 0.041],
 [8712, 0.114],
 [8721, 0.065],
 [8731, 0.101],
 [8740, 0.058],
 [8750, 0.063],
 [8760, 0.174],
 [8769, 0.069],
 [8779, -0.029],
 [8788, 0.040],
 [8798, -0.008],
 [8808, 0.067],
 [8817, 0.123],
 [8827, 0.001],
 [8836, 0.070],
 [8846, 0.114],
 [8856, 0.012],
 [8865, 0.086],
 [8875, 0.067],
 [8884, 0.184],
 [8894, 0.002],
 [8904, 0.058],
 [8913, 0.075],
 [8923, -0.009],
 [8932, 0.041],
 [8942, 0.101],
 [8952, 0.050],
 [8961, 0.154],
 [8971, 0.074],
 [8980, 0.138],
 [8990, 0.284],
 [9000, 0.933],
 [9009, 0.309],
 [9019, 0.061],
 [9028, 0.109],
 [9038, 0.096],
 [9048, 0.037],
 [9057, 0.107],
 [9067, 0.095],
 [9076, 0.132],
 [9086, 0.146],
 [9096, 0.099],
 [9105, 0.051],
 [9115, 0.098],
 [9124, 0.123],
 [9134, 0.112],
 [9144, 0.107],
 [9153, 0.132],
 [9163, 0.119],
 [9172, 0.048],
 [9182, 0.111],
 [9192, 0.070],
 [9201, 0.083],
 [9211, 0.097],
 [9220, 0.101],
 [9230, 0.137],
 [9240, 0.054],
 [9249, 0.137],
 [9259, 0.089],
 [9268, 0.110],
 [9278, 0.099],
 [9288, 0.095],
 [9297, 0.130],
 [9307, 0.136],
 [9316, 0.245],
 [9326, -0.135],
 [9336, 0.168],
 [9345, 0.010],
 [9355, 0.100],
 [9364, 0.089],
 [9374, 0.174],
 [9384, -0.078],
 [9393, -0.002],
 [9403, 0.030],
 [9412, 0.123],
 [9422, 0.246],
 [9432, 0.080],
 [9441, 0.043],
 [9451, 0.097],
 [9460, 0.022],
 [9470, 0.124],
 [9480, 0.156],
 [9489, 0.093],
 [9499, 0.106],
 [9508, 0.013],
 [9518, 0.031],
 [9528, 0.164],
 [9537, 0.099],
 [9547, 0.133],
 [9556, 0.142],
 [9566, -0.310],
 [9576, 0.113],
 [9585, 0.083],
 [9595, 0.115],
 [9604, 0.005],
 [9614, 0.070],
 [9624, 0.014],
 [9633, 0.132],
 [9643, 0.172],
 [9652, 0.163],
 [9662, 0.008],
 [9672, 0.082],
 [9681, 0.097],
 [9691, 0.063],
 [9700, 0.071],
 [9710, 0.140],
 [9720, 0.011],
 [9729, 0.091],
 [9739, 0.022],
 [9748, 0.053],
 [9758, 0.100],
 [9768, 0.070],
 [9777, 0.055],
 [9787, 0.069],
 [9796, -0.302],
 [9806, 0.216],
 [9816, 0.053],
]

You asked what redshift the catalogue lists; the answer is 1.41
